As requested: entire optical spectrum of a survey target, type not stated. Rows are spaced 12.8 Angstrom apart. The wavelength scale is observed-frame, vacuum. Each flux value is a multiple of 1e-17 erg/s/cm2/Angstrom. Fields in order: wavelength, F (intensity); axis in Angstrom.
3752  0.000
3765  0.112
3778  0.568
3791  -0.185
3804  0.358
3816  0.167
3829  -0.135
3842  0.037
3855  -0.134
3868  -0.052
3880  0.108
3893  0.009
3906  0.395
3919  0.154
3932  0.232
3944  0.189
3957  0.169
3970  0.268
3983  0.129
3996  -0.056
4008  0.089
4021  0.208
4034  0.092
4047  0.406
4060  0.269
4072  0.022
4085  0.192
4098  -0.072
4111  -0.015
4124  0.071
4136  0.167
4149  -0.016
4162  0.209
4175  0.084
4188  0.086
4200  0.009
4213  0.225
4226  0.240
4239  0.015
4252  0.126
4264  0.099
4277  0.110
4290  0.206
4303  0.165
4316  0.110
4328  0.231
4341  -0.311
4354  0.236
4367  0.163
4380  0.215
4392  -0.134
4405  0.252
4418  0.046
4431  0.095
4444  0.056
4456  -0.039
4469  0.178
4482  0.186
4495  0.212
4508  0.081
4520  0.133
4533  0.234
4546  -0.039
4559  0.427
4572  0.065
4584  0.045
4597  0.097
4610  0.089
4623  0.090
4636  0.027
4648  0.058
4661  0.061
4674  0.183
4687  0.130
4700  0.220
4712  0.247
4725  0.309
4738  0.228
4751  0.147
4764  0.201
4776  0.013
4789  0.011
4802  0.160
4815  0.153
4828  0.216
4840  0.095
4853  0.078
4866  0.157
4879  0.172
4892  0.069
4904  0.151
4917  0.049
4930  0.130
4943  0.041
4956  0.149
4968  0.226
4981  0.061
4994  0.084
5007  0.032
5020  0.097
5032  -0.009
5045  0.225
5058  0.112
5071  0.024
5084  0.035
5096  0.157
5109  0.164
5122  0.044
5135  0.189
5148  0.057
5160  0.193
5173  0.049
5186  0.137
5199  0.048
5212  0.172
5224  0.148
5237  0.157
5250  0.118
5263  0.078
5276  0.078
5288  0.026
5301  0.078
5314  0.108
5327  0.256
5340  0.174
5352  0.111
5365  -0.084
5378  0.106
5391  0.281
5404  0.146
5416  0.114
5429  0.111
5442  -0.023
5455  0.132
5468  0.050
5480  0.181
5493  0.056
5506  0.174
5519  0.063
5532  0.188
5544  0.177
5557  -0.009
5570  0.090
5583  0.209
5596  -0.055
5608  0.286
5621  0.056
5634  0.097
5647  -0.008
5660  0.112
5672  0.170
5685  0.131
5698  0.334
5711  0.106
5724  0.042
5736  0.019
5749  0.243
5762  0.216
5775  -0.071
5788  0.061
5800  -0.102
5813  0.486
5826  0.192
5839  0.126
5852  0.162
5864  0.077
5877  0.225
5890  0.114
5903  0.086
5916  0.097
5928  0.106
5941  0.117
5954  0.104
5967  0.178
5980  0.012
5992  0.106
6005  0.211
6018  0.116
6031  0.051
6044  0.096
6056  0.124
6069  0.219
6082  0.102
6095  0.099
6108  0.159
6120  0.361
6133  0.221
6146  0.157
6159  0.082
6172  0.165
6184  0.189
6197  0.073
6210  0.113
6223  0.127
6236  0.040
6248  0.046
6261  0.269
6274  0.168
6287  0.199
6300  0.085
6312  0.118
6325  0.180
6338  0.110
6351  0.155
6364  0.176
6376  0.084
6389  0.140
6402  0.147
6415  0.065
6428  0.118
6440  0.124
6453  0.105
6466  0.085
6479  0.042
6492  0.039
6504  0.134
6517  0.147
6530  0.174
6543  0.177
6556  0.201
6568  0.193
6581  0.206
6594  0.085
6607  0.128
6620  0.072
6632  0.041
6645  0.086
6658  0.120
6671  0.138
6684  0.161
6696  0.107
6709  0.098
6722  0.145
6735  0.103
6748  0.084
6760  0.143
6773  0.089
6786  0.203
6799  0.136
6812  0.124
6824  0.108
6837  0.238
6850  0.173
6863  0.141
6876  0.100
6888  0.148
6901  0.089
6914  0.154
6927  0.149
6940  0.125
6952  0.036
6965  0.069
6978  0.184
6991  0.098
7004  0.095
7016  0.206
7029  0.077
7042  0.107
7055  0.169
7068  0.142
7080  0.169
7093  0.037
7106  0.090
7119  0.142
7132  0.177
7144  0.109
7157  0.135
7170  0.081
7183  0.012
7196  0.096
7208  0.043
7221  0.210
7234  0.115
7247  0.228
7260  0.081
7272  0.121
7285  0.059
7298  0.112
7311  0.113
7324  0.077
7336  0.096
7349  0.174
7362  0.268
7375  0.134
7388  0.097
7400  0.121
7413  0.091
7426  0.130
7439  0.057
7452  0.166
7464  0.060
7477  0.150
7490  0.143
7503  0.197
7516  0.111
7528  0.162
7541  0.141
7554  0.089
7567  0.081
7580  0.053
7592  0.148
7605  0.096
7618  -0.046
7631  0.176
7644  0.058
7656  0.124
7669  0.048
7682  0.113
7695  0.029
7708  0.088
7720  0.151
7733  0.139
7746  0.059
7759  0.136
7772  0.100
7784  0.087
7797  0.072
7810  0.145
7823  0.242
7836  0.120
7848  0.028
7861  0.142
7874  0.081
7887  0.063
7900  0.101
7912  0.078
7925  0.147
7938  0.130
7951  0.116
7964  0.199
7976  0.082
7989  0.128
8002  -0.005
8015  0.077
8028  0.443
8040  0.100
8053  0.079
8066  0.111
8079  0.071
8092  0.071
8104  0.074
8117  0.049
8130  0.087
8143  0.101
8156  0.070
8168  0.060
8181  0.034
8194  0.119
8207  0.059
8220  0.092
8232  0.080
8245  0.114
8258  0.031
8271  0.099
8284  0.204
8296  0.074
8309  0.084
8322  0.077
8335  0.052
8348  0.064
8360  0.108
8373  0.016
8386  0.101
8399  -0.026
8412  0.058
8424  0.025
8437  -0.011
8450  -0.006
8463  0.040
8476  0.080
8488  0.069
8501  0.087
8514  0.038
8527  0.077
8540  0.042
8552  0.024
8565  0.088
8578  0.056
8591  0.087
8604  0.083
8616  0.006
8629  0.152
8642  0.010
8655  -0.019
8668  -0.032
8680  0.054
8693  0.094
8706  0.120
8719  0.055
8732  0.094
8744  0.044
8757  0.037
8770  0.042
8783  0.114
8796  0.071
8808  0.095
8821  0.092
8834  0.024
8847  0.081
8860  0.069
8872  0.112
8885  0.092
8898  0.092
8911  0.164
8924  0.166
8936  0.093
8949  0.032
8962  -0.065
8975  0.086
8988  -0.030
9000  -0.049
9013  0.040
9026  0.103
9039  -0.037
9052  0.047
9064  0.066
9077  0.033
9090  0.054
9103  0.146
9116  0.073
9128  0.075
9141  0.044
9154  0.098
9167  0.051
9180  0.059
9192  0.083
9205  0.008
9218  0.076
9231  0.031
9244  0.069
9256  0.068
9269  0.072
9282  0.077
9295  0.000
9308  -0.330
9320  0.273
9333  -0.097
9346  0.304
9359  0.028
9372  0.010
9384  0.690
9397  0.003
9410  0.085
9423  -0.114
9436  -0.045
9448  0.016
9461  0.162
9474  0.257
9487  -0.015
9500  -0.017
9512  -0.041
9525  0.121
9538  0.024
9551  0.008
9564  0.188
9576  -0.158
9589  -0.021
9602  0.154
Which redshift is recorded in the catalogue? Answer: 0.22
